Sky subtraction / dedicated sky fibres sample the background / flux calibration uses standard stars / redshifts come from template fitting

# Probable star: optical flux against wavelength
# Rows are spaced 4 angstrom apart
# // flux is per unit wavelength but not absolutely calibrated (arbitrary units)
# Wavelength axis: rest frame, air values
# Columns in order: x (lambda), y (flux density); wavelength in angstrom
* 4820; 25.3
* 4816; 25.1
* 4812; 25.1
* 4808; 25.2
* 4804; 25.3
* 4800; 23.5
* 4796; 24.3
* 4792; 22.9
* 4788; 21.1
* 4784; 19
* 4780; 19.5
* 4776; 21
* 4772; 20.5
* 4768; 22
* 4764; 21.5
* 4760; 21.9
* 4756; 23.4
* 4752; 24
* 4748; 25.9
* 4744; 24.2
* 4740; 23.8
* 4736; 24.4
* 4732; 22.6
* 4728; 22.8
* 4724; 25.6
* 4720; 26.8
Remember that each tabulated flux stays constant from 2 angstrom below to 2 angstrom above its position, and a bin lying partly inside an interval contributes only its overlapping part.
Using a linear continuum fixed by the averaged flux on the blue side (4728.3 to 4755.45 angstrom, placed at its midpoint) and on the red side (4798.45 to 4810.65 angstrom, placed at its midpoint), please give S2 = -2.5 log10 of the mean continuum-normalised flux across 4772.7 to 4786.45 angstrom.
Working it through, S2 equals 0.22 mag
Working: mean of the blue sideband 24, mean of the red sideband 24.7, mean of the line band 19.9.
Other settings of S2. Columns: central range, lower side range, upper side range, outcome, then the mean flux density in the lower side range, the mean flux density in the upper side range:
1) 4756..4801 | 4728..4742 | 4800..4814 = 0.13 mag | 23.5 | 25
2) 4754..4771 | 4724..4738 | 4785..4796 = 0.04 mag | 23.6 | 22.1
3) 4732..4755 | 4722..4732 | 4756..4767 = -0.06 mag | 23.9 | 22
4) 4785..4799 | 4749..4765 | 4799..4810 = 0.08 mag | 23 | 24.8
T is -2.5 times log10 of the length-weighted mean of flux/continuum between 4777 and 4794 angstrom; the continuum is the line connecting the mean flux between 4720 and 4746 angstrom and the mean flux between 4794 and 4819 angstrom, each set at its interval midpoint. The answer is 0.19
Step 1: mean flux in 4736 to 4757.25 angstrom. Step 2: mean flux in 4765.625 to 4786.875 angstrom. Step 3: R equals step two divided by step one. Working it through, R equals 0.84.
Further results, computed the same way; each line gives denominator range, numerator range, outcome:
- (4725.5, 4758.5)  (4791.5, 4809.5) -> 1.02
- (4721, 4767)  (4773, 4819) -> 0.97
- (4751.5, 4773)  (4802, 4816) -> 1.14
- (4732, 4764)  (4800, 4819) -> 1.05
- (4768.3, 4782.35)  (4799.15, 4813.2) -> 1.21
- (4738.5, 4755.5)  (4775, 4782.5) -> 0.82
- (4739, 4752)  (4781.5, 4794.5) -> 0.86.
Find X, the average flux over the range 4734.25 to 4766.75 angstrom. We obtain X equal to 23.6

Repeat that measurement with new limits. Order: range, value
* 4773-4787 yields 20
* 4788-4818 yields 24.3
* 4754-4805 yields 21.9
